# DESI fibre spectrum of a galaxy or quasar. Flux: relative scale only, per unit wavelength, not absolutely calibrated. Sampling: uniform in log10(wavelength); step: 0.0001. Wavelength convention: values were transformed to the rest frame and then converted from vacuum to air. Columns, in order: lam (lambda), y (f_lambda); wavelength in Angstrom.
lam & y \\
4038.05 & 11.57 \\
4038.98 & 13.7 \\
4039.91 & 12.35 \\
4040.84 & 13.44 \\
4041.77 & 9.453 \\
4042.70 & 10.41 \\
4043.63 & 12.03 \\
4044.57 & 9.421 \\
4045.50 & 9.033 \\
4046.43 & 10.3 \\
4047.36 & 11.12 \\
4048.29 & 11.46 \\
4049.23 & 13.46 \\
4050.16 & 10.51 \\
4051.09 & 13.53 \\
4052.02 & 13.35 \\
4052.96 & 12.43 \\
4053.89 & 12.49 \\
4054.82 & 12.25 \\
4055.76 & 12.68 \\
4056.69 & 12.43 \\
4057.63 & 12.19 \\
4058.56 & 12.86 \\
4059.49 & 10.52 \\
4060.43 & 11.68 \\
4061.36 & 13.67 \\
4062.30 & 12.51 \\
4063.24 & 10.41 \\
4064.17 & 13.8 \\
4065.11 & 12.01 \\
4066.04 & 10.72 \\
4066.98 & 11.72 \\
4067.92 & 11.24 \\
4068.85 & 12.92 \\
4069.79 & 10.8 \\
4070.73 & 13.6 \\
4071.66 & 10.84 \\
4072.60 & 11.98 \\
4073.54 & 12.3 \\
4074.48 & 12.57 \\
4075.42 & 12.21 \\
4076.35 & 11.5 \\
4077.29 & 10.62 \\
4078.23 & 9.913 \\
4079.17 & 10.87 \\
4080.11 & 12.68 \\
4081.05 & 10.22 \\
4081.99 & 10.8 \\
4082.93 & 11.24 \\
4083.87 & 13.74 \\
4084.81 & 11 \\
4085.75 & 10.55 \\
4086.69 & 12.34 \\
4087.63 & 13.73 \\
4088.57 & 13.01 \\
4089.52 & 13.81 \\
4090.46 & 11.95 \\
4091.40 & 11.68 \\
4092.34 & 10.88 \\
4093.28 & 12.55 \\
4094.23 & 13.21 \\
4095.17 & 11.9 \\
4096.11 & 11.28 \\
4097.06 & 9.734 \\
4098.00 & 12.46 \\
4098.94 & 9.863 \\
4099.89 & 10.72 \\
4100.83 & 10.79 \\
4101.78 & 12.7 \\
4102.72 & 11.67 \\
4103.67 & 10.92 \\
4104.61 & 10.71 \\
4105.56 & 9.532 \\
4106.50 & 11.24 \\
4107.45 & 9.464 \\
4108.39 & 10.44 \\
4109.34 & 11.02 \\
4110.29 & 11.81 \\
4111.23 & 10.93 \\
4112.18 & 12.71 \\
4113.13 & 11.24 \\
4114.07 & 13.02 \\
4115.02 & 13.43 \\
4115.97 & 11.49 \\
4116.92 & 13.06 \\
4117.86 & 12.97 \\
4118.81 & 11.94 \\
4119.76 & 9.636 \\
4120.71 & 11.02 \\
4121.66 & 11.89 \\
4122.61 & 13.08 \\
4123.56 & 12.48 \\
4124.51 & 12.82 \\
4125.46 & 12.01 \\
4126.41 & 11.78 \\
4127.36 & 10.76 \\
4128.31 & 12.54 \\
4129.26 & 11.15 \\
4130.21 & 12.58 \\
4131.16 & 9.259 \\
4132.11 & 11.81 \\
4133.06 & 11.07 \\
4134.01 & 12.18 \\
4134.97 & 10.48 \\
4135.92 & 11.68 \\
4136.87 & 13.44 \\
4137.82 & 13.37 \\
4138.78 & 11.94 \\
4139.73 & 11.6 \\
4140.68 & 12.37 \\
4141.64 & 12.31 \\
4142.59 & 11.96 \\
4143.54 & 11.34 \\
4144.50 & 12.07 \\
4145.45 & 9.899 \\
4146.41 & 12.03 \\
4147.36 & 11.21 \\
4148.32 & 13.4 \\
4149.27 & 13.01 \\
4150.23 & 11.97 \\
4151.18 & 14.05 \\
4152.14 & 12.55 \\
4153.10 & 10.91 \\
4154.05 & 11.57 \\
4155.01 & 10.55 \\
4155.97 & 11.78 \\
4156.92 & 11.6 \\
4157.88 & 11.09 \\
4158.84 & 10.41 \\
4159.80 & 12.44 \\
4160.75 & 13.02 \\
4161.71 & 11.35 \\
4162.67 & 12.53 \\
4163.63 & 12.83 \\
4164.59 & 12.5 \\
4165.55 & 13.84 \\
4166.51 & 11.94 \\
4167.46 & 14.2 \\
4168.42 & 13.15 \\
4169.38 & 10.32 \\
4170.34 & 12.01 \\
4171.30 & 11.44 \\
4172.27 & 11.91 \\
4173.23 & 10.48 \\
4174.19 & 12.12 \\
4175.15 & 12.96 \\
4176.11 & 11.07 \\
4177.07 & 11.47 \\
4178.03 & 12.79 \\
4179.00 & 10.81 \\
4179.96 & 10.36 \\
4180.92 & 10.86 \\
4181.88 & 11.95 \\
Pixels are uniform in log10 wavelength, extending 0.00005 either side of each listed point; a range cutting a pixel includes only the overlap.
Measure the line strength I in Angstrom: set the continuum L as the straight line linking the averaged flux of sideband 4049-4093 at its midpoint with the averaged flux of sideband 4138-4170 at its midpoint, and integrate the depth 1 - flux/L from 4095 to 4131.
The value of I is 1.5 Angstrom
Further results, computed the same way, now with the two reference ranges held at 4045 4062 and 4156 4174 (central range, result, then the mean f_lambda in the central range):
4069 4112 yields 1.8 Angstrom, 11.5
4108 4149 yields 0.6 Angstrom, 11.9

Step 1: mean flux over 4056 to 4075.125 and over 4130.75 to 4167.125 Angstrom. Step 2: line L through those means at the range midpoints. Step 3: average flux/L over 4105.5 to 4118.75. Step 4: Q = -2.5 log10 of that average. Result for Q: 0.03 mag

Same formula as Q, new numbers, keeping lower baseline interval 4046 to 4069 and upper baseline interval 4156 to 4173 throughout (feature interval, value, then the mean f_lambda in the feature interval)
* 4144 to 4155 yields 0.01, 12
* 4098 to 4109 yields 0.12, 10.8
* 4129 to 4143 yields 0.03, 11.8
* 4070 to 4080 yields 0.04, 11.7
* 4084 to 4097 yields 0.00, 12.1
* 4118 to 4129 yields 0.02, 11.8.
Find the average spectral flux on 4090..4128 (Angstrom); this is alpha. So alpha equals 11.6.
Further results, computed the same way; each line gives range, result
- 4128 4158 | 11.8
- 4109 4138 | 11.9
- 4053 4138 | 11.8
